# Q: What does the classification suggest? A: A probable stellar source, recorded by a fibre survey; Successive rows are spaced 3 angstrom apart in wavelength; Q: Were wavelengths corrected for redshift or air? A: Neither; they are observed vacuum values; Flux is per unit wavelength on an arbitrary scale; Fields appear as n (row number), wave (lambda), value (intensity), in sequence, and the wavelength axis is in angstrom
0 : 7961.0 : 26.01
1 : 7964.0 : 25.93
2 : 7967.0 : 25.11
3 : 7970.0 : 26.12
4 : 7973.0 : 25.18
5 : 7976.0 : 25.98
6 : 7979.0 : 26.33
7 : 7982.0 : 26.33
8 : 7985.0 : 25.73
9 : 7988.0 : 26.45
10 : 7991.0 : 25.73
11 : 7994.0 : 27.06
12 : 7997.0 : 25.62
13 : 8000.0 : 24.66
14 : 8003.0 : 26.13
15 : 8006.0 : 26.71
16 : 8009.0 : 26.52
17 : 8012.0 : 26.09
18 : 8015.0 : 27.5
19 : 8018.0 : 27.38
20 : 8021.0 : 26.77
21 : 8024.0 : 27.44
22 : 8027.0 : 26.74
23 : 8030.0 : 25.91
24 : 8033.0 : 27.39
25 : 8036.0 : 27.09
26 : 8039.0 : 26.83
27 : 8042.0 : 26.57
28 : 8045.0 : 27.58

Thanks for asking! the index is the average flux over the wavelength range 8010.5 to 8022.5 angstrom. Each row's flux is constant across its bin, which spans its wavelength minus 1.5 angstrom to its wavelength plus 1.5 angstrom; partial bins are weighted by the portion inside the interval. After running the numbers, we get 26.9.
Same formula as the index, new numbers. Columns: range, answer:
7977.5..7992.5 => 26.1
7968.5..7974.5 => 25.6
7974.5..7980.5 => 26.2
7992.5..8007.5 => 26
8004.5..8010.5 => 26.6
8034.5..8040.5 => 27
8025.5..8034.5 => 26.7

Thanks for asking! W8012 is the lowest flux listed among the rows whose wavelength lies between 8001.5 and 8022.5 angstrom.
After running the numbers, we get 26.09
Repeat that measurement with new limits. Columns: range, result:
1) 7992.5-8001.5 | 24.66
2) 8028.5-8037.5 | 25.91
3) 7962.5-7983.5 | 25.11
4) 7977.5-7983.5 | 26.33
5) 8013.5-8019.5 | 27.38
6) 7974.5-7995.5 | 25.73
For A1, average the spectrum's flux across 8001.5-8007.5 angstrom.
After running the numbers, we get 26.4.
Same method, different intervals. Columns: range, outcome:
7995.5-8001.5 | 25.1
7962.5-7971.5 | 25.7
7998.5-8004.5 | 25.4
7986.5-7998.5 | 26.2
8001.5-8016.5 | 26.6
